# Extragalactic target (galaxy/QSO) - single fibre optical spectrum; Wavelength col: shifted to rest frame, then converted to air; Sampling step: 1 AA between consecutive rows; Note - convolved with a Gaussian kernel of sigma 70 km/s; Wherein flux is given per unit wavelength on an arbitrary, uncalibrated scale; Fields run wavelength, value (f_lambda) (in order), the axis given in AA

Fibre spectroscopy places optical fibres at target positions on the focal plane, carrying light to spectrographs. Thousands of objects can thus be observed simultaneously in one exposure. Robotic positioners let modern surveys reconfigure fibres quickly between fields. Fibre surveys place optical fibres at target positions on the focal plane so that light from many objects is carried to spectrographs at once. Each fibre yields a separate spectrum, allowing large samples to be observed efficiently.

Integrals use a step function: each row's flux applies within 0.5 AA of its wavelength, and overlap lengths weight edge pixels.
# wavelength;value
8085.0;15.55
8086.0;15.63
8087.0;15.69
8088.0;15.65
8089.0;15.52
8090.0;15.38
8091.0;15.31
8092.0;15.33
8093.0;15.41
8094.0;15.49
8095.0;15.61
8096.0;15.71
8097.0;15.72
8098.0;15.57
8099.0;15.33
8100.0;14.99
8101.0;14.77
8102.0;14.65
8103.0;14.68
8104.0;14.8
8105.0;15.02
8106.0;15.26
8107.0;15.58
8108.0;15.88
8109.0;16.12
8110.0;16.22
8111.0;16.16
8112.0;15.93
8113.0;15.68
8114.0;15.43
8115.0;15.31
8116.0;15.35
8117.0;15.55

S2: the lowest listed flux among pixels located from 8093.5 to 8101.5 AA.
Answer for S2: 14.77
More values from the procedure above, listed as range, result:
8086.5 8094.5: 15.31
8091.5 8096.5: 15.33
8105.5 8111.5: 15.26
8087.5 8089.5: 15.52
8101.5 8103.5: 14.65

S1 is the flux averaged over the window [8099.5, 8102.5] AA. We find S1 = 14.8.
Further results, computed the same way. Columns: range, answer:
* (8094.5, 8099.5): 15.6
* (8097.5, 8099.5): 15.4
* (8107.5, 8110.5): 16.1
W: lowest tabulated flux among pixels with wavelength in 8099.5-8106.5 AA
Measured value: 14.65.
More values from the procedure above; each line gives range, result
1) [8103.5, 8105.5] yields 14.8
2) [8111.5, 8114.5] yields 15.43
